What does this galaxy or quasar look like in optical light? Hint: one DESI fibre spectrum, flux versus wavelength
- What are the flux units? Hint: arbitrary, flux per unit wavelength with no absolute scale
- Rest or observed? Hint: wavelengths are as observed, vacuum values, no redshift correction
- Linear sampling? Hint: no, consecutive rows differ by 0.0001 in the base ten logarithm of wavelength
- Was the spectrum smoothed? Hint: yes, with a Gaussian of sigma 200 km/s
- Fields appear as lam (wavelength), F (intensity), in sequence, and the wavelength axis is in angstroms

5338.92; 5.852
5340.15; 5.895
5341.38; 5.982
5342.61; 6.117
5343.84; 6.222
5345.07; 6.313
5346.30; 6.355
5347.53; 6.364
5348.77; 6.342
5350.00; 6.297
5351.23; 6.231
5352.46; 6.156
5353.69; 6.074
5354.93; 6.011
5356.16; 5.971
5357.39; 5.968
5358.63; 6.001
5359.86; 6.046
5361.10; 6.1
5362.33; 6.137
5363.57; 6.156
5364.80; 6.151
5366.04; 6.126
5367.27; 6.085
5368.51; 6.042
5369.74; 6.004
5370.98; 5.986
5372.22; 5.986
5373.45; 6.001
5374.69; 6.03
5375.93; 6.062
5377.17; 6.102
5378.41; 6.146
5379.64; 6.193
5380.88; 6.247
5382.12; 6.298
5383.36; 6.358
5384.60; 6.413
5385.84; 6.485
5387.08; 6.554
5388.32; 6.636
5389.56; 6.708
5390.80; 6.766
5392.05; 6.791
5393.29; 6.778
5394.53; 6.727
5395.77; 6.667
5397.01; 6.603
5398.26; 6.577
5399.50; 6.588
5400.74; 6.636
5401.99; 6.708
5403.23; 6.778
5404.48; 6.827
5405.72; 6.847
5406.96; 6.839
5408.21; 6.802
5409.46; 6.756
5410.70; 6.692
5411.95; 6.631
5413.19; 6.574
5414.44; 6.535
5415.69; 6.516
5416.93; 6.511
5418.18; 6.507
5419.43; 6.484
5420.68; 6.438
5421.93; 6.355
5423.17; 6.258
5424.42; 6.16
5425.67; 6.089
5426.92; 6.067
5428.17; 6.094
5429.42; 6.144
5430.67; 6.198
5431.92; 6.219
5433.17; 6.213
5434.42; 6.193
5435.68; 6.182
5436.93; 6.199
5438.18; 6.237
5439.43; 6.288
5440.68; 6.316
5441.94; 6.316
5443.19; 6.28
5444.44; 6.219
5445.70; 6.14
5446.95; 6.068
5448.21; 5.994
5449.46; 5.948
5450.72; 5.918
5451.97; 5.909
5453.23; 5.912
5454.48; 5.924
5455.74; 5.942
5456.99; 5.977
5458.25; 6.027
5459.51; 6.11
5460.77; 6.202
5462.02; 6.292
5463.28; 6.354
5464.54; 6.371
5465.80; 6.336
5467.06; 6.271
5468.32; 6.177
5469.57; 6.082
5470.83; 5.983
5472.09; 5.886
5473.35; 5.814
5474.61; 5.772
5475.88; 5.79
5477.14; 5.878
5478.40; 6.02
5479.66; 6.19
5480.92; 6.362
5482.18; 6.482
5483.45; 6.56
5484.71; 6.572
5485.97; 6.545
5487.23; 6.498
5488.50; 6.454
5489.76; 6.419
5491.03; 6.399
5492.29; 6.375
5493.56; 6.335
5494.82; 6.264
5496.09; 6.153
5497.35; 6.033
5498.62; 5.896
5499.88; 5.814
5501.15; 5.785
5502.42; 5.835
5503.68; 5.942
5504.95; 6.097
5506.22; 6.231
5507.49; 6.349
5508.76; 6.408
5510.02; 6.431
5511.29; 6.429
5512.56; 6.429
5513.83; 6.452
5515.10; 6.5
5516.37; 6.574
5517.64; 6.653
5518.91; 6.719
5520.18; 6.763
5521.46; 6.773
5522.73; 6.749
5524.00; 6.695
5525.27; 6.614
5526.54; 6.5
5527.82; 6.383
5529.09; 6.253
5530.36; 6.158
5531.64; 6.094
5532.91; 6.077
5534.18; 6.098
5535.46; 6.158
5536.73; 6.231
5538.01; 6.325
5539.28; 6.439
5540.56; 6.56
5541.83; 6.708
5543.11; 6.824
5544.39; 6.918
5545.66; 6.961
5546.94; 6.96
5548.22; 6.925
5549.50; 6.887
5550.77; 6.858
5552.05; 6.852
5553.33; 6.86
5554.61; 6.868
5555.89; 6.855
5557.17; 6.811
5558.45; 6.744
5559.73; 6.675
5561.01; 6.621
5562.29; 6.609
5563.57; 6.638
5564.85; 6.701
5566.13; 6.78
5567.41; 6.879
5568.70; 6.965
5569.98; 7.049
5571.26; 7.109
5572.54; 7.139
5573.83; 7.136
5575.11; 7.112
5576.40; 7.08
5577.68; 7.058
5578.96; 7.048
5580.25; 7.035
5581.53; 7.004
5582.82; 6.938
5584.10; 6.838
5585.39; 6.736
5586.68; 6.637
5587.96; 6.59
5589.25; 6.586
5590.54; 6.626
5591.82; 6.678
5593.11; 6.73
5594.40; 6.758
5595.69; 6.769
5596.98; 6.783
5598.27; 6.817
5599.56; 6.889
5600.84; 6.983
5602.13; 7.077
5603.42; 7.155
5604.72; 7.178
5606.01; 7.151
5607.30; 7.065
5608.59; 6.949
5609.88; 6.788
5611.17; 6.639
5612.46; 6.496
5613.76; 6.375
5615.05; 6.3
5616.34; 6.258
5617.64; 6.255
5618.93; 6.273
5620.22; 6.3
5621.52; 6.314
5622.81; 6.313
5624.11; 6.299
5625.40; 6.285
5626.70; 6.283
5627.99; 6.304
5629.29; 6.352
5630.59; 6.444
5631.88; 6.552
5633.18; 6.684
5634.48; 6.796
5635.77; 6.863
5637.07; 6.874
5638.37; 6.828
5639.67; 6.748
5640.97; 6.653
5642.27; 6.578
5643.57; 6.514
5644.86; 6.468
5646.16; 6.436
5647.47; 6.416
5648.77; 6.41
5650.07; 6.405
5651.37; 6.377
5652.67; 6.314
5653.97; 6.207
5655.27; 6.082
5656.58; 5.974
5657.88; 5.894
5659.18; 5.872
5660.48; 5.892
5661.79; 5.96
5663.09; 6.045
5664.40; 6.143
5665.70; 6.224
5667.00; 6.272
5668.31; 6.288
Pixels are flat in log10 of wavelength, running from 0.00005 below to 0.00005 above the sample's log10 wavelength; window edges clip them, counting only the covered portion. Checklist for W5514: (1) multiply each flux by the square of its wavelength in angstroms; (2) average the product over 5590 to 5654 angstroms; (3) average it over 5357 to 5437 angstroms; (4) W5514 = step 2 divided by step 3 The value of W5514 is 1.1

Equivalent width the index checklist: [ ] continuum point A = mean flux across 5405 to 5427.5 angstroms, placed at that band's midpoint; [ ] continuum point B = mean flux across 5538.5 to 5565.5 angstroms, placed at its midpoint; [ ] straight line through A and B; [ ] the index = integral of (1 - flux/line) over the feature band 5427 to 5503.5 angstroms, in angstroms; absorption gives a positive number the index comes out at 5.2 angstroms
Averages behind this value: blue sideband 6.51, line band 6.15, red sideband 6.77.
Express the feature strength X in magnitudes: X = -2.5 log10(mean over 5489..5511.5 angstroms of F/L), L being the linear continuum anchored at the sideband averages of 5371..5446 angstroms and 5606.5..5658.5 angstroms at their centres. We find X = 0.04 mag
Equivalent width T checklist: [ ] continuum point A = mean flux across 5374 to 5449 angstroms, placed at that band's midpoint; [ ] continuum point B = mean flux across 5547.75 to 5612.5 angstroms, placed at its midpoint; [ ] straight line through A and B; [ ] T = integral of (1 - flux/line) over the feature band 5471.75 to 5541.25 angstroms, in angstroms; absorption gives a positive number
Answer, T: 3.90 angstroms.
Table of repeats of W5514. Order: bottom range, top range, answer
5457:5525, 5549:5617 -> 1.13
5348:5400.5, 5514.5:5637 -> 1.15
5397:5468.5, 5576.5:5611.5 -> 1.15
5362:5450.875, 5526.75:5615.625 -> 1.13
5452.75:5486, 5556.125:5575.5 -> 1.16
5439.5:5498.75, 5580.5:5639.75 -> 1.14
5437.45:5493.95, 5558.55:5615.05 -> 1.16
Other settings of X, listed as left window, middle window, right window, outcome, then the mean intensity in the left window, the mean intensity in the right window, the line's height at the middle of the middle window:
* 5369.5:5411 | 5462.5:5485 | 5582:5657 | 0.06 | 6.49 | 6.59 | 6.53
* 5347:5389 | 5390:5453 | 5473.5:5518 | -0.04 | 6.17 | 6.25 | 6.2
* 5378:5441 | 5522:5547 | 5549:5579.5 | 0.05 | 6.47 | 6.89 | 6.81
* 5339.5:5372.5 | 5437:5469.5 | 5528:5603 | 0.05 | 6.12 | 6.75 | 6.41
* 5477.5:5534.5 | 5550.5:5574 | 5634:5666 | -0.08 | 6.34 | 6.36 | 6.35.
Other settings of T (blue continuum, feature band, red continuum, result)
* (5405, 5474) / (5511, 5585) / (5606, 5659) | -3.94 angstroms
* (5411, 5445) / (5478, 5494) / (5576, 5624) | 0.11 angstroms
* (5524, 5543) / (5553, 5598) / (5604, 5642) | -2.68 angstroms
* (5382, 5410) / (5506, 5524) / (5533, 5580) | 0.55 angstroms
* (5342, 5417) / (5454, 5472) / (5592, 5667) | 0.77 angstroms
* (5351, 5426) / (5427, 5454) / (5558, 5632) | 1.36 angstroms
